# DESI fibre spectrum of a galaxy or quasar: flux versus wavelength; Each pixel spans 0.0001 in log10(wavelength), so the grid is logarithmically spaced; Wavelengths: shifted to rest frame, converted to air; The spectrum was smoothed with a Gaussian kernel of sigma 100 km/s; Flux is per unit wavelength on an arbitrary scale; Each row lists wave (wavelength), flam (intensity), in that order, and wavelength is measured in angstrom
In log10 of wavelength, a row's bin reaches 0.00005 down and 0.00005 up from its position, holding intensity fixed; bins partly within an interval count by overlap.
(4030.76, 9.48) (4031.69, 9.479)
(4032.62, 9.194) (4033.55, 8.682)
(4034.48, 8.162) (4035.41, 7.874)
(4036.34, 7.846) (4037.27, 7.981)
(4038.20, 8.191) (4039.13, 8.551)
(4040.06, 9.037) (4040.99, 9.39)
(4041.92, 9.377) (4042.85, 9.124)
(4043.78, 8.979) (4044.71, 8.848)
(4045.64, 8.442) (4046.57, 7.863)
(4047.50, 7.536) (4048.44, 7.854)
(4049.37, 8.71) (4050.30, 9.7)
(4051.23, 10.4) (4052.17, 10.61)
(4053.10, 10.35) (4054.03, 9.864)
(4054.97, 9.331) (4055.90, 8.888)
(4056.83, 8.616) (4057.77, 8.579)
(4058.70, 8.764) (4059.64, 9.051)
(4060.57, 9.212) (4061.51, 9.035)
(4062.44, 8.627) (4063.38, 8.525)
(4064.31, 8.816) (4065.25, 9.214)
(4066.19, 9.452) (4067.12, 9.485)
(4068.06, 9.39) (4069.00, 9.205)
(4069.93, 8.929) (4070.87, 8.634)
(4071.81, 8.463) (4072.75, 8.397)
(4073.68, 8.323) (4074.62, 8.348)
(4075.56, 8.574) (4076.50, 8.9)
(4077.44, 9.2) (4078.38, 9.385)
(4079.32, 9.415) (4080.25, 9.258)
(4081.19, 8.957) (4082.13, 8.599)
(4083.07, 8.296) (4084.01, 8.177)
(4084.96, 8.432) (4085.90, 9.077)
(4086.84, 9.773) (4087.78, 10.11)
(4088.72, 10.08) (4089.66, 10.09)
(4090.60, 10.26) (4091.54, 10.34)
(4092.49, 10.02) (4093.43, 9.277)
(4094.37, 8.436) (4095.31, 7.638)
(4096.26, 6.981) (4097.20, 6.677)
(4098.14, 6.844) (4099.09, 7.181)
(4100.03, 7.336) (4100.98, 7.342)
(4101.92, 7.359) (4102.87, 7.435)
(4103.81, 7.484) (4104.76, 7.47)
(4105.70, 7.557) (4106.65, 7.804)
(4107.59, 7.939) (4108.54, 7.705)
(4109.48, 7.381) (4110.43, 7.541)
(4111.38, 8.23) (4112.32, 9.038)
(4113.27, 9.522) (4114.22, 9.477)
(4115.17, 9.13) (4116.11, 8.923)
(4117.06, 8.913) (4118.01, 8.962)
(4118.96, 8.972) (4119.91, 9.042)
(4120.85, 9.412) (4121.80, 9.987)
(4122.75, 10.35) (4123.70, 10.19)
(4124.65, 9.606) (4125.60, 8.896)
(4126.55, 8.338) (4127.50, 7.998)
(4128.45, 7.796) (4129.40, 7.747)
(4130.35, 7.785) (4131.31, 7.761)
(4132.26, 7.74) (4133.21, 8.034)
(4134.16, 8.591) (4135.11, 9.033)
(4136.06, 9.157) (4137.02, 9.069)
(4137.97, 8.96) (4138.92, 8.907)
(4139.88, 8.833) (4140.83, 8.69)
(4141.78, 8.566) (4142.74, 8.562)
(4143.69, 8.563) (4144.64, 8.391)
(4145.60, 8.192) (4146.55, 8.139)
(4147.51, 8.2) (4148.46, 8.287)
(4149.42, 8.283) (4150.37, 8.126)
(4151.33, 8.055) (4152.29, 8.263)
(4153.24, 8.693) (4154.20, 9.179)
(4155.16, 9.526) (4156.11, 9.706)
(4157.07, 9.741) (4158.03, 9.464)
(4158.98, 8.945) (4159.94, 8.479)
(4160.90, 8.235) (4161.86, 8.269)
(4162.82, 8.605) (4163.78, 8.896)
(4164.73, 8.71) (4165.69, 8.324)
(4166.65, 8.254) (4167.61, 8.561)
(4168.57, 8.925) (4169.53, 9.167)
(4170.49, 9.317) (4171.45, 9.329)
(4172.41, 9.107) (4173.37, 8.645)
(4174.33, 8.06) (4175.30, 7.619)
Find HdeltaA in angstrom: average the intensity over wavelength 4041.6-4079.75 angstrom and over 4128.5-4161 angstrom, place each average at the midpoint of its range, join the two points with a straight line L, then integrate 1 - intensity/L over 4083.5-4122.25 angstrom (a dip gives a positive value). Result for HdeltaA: 1.2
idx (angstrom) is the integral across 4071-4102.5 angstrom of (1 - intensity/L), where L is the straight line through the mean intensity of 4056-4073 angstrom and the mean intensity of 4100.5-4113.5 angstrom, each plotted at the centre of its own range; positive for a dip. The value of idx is -1.2 angstrom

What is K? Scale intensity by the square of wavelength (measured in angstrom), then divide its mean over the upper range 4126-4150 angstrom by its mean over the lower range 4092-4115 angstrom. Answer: 1.08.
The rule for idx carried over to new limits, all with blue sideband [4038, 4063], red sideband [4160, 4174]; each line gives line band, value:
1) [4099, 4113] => 1.9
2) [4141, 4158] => 0.2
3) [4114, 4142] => 0.0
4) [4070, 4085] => 0.4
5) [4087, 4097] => -0.4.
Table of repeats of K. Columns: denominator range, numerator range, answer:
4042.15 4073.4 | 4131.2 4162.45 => 1.00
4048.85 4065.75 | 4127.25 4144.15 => 0.95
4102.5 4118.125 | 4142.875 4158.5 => 1.07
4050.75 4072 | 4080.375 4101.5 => 0.95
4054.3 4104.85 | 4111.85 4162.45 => 1.04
